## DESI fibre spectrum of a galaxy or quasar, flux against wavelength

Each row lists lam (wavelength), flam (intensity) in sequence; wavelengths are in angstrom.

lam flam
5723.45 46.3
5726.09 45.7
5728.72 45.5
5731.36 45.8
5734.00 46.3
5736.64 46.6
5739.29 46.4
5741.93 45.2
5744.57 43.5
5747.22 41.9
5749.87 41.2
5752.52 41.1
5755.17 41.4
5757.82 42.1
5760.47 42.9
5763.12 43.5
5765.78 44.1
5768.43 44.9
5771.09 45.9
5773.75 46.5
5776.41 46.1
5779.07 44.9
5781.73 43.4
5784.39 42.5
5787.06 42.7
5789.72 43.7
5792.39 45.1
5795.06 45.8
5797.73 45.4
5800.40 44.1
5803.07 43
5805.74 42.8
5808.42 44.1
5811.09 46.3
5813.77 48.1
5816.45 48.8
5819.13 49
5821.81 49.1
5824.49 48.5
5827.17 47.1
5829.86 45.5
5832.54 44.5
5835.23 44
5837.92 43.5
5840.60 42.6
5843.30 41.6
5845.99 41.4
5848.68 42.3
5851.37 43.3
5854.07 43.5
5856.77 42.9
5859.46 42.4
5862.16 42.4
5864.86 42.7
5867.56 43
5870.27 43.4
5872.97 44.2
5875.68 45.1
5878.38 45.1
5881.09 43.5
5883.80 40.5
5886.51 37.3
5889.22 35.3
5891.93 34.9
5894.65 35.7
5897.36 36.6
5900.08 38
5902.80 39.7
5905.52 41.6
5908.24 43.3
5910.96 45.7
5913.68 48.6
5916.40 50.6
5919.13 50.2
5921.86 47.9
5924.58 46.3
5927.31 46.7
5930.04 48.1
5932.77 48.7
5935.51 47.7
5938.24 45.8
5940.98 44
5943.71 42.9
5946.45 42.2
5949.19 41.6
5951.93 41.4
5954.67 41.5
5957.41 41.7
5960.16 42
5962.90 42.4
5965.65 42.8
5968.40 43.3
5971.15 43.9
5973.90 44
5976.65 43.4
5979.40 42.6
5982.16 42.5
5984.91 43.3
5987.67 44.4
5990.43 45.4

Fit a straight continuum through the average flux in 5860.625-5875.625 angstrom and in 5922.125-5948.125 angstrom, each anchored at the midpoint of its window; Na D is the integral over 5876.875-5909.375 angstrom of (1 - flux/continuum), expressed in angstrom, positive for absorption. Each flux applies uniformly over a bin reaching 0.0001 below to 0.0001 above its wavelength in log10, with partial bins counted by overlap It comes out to 3.63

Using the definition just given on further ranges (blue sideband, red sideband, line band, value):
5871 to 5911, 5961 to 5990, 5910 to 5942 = -4.66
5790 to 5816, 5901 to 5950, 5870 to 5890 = 1.54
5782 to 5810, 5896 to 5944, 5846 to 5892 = 2.70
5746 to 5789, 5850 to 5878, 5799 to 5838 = -2.31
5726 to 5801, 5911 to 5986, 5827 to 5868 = 1.17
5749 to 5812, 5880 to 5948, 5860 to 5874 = 0.14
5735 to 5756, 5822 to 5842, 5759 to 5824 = -1.00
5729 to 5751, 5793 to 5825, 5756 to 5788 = 0.89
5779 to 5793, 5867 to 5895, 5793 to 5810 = -0.46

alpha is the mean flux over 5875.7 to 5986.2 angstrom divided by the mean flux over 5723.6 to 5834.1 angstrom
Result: 0.96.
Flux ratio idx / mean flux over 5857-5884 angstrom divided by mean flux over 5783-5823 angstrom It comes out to 0.96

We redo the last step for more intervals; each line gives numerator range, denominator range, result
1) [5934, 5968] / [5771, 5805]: 0.97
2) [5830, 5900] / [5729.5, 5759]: 0.95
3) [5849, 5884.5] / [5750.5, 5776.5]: 0.99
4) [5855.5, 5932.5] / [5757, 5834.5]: 0.95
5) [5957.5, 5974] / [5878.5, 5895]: 1.11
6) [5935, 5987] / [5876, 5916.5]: 1.05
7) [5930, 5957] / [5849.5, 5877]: 1.02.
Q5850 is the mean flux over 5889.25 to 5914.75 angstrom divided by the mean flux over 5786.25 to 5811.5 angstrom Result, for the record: 0.91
